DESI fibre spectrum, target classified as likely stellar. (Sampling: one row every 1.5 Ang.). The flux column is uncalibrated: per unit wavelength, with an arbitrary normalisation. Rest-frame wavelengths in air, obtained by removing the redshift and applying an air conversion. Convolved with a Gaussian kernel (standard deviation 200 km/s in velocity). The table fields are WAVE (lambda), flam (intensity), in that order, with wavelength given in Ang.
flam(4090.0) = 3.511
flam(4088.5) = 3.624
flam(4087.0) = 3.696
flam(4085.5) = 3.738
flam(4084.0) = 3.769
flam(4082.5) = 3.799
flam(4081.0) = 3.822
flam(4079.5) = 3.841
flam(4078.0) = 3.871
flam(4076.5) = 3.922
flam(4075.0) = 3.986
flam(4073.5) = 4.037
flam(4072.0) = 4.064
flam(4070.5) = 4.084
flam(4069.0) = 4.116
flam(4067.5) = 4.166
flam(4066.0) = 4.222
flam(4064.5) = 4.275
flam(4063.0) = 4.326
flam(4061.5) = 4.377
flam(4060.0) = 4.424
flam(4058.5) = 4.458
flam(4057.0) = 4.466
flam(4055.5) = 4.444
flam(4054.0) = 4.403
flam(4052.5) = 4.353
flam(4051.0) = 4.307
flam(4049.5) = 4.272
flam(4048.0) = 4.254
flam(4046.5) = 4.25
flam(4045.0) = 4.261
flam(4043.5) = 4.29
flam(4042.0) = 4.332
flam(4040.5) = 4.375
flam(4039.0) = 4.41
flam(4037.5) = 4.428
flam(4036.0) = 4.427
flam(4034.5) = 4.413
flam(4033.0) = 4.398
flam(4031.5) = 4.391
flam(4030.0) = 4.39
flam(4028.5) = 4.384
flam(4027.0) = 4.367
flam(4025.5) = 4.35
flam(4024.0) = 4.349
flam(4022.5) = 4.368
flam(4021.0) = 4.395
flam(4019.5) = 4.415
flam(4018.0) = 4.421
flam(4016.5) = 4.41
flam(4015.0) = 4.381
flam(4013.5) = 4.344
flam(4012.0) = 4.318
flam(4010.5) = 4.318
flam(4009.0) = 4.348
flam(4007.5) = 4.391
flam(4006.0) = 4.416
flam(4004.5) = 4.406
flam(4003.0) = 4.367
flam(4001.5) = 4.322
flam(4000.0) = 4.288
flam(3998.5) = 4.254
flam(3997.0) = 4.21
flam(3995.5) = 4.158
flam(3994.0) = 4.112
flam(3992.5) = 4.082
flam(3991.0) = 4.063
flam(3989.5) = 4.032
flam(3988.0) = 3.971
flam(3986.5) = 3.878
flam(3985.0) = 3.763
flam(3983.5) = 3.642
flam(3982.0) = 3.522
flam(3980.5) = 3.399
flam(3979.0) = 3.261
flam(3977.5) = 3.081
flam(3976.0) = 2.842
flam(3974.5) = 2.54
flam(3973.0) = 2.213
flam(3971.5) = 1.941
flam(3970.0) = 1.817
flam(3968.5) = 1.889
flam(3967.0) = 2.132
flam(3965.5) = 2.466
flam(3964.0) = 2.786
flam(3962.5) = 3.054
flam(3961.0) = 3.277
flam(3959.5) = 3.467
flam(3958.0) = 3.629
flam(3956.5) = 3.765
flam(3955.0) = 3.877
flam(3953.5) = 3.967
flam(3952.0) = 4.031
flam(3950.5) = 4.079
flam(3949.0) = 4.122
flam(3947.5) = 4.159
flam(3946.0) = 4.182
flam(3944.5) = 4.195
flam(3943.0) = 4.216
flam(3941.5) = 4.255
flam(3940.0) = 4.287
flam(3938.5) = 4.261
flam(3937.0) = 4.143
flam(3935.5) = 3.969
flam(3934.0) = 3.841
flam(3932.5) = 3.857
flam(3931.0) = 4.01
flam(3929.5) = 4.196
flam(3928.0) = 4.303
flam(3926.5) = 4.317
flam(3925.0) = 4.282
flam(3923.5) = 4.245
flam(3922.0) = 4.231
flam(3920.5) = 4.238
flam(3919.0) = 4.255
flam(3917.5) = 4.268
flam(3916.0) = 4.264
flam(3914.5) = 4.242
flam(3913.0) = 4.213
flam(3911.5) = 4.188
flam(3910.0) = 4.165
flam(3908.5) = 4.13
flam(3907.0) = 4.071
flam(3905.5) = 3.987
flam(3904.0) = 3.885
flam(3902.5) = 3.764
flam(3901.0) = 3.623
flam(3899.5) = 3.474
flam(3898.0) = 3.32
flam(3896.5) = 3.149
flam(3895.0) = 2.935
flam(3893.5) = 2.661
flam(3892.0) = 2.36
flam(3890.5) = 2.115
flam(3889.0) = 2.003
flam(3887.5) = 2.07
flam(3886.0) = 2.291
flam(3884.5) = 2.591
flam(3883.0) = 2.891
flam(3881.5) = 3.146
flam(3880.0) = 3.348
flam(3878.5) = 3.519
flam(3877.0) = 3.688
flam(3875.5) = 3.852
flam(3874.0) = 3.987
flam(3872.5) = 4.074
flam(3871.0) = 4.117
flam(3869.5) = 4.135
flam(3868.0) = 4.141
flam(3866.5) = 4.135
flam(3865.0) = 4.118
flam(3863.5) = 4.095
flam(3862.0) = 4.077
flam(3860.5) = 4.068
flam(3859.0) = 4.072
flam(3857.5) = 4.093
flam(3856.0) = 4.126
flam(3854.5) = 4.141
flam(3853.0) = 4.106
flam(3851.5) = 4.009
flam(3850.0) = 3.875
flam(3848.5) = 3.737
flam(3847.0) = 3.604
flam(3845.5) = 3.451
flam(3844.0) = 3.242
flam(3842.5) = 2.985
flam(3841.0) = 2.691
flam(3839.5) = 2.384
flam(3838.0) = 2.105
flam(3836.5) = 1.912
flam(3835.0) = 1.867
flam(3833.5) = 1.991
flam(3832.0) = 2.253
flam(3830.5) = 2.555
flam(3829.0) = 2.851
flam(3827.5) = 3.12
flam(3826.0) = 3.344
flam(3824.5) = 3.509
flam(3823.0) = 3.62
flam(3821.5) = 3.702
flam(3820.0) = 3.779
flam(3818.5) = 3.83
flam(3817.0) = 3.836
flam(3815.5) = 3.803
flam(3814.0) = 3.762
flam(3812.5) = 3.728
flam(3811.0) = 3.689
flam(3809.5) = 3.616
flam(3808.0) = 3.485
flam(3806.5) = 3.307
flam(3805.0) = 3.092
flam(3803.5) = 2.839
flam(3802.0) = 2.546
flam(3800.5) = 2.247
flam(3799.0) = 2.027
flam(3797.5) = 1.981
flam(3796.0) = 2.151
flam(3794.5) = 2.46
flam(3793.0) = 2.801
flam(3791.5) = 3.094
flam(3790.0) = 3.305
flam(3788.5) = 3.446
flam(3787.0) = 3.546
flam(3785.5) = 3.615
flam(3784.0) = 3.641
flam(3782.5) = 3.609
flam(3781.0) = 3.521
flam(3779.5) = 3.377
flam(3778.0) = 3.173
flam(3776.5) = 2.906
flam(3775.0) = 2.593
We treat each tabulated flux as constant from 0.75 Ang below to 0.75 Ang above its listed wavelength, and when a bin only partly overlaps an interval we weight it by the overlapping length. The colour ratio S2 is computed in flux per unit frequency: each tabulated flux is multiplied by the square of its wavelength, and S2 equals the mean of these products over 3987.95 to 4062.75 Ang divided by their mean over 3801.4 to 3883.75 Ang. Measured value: 1.37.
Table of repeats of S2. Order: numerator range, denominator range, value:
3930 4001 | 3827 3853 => 1.33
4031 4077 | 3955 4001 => 1.34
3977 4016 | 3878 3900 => 1.55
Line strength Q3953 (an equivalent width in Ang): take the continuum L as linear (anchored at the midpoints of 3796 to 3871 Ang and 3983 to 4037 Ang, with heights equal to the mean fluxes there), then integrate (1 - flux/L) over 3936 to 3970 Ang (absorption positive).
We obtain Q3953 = 3.0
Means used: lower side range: 3.34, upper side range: 4.27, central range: 3.61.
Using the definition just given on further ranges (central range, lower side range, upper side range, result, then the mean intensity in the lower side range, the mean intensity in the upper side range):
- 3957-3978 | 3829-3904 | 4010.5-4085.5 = 6.39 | 3.29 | 4.26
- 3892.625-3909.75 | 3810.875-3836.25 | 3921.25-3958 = 1.17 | 3.21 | 4.11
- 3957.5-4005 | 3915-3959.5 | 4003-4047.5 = 9.52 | 4.11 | 4.37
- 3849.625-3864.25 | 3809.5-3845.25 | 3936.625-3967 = -3.72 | 3.08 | 3.77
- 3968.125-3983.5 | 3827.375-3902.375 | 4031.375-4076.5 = 4.59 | 3.27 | 4.29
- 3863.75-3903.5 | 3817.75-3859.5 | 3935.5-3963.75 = 2.34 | 3.24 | 3.92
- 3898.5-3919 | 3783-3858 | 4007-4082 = -2.30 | 3.18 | 4.29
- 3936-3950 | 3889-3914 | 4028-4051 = -1.75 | 3.46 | 4.35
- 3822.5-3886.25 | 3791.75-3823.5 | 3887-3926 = -0.28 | 3.15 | 3.64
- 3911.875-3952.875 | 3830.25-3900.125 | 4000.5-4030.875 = -4.49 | 3.27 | 4.37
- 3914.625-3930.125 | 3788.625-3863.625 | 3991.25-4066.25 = -2.11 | 3.21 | 4.34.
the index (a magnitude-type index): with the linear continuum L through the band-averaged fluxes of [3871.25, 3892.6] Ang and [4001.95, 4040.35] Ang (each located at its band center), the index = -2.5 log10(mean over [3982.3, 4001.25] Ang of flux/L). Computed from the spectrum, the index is 0.02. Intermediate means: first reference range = 3.03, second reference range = 4.38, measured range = 4.03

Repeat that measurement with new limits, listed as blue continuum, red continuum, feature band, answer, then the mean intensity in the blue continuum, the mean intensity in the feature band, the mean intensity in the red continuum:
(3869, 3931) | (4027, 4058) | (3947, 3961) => 0.01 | 3.63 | 3.86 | 4.36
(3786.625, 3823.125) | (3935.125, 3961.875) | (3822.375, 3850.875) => 0.16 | 3.18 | 2.9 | 3.99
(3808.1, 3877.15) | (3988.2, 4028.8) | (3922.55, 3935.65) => -0.05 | 3.52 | 4.12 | 4.3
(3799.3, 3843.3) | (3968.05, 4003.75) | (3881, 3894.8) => 0.29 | 3.04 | 2.47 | 3.5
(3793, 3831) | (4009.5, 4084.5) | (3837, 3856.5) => -0.02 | 3.15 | 3.39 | 4.27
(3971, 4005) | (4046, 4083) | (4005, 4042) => -0.12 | 3.67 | 4.38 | 4.18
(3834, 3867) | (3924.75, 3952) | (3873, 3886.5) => 0.13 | 3.48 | 3.29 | 4.14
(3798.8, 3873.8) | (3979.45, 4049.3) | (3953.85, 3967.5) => 0.24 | 3.41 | 3.2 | 4.24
